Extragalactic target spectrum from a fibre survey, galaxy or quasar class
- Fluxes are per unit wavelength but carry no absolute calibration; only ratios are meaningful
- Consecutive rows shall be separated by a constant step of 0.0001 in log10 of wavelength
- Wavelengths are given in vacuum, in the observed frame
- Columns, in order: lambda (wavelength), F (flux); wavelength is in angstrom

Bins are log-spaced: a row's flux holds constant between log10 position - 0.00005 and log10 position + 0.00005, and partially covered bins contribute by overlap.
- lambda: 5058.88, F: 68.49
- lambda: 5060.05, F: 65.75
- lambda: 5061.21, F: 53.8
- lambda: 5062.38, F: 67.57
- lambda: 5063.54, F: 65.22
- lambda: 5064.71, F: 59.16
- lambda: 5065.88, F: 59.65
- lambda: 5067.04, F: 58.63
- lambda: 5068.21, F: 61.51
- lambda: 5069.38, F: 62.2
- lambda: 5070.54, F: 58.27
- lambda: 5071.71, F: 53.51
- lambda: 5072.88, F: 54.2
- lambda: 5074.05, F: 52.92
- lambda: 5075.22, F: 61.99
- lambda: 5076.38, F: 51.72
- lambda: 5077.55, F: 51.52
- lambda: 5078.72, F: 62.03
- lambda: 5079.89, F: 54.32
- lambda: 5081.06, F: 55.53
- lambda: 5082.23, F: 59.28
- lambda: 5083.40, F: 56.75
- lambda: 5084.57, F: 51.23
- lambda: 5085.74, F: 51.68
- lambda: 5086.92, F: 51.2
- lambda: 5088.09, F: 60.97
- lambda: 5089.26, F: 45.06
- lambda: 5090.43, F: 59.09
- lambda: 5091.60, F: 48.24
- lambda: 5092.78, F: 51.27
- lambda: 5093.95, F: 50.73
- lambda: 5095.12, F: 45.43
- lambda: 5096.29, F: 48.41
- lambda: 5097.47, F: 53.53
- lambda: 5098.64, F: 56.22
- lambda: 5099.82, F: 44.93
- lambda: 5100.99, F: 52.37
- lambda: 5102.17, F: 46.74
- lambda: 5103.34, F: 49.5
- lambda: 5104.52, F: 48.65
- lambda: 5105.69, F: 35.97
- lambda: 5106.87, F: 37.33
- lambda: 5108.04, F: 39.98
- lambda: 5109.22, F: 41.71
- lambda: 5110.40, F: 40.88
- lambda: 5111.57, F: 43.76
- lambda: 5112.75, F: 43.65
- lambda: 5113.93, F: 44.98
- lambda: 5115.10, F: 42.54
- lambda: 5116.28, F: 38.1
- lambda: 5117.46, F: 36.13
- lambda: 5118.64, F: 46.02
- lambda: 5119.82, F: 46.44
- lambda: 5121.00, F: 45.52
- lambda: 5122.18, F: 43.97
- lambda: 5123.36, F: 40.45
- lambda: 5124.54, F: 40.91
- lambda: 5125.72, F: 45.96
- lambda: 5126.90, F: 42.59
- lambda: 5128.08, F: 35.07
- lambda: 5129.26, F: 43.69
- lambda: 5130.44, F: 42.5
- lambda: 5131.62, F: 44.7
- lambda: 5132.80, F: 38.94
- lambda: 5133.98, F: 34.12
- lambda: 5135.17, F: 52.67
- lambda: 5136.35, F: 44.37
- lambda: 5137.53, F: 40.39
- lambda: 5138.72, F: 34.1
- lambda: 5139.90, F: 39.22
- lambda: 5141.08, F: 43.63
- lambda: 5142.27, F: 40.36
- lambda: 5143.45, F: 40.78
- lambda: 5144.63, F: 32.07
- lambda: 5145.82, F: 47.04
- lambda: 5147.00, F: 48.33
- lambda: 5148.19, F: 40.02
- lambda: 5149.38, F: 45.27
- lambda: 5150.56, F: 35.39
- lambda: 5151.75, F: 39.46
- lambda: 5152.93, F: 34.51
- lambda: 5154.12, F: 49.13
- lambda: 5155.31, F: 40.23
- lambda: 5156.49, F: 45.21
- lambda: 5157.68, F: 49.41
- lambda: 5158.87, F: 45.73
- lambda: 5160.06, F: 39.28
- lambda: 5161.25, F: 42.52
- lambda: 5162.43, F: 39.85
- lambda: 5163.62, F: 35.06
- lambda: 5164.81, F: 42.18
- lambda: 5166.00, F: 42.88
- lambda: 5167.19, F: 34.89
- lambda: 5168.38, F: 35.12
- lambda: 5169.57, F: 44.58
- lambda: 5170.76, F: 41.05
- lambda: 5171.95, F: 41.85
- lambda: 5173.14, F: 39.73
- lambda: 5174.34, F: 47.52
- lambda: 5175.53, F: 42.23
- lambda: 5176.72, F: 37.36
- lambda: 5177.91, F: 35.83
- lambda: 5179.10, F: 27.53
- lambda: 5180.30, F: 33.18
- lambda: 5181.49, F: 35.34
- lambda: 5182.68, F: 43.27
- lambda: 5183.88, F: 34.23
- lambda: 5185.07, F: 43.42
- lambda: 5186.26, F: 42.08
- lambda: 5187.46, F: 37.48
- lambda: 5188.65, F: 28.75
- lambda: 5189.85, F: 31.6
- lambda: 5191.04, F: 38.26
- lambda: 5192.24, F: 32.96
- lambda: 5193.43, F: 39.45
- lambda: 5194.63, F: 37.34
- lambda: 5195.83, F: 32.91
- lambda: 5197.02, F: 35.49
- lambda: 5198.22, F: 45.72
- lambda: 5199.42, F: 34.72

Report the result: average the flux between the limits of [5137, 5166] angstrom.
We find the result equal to 41.3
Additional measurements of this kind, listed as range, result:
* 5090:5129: 45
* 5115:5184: 40.9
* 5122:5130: 41.7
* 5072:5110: 50.9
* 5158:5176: 41.1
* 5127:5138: 41.9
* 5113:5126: 42.8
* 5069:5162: 46.2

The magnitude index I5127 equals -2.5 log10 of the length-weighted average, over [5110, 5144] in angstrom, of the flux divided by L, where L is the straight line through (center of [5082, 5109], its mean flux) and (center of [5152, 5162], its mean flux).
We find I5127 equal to 0.11 mag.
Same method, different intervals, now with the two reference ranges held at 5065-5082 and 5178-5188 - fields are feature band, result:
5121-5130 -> 0.13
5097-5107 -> 0.09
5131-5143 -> 0.10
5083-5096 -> 0.05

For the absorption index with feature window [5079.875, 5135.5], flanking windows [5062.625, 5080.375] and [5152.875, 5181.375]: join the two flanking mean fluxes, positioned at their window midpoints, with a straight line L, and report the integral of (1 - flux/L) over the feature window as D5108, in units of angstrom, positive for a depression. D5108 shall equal 5.5 angstrom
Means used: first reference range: 58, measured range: 46.3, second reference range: 40.3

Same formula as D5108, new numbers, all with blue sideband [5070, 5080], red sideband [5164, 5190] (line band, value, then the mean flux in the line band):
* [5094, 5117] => 2.5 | 45.1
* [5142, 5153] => 0.7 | 40.6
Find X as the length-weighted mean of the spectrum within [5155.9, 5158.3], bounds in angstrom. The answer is 47.3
